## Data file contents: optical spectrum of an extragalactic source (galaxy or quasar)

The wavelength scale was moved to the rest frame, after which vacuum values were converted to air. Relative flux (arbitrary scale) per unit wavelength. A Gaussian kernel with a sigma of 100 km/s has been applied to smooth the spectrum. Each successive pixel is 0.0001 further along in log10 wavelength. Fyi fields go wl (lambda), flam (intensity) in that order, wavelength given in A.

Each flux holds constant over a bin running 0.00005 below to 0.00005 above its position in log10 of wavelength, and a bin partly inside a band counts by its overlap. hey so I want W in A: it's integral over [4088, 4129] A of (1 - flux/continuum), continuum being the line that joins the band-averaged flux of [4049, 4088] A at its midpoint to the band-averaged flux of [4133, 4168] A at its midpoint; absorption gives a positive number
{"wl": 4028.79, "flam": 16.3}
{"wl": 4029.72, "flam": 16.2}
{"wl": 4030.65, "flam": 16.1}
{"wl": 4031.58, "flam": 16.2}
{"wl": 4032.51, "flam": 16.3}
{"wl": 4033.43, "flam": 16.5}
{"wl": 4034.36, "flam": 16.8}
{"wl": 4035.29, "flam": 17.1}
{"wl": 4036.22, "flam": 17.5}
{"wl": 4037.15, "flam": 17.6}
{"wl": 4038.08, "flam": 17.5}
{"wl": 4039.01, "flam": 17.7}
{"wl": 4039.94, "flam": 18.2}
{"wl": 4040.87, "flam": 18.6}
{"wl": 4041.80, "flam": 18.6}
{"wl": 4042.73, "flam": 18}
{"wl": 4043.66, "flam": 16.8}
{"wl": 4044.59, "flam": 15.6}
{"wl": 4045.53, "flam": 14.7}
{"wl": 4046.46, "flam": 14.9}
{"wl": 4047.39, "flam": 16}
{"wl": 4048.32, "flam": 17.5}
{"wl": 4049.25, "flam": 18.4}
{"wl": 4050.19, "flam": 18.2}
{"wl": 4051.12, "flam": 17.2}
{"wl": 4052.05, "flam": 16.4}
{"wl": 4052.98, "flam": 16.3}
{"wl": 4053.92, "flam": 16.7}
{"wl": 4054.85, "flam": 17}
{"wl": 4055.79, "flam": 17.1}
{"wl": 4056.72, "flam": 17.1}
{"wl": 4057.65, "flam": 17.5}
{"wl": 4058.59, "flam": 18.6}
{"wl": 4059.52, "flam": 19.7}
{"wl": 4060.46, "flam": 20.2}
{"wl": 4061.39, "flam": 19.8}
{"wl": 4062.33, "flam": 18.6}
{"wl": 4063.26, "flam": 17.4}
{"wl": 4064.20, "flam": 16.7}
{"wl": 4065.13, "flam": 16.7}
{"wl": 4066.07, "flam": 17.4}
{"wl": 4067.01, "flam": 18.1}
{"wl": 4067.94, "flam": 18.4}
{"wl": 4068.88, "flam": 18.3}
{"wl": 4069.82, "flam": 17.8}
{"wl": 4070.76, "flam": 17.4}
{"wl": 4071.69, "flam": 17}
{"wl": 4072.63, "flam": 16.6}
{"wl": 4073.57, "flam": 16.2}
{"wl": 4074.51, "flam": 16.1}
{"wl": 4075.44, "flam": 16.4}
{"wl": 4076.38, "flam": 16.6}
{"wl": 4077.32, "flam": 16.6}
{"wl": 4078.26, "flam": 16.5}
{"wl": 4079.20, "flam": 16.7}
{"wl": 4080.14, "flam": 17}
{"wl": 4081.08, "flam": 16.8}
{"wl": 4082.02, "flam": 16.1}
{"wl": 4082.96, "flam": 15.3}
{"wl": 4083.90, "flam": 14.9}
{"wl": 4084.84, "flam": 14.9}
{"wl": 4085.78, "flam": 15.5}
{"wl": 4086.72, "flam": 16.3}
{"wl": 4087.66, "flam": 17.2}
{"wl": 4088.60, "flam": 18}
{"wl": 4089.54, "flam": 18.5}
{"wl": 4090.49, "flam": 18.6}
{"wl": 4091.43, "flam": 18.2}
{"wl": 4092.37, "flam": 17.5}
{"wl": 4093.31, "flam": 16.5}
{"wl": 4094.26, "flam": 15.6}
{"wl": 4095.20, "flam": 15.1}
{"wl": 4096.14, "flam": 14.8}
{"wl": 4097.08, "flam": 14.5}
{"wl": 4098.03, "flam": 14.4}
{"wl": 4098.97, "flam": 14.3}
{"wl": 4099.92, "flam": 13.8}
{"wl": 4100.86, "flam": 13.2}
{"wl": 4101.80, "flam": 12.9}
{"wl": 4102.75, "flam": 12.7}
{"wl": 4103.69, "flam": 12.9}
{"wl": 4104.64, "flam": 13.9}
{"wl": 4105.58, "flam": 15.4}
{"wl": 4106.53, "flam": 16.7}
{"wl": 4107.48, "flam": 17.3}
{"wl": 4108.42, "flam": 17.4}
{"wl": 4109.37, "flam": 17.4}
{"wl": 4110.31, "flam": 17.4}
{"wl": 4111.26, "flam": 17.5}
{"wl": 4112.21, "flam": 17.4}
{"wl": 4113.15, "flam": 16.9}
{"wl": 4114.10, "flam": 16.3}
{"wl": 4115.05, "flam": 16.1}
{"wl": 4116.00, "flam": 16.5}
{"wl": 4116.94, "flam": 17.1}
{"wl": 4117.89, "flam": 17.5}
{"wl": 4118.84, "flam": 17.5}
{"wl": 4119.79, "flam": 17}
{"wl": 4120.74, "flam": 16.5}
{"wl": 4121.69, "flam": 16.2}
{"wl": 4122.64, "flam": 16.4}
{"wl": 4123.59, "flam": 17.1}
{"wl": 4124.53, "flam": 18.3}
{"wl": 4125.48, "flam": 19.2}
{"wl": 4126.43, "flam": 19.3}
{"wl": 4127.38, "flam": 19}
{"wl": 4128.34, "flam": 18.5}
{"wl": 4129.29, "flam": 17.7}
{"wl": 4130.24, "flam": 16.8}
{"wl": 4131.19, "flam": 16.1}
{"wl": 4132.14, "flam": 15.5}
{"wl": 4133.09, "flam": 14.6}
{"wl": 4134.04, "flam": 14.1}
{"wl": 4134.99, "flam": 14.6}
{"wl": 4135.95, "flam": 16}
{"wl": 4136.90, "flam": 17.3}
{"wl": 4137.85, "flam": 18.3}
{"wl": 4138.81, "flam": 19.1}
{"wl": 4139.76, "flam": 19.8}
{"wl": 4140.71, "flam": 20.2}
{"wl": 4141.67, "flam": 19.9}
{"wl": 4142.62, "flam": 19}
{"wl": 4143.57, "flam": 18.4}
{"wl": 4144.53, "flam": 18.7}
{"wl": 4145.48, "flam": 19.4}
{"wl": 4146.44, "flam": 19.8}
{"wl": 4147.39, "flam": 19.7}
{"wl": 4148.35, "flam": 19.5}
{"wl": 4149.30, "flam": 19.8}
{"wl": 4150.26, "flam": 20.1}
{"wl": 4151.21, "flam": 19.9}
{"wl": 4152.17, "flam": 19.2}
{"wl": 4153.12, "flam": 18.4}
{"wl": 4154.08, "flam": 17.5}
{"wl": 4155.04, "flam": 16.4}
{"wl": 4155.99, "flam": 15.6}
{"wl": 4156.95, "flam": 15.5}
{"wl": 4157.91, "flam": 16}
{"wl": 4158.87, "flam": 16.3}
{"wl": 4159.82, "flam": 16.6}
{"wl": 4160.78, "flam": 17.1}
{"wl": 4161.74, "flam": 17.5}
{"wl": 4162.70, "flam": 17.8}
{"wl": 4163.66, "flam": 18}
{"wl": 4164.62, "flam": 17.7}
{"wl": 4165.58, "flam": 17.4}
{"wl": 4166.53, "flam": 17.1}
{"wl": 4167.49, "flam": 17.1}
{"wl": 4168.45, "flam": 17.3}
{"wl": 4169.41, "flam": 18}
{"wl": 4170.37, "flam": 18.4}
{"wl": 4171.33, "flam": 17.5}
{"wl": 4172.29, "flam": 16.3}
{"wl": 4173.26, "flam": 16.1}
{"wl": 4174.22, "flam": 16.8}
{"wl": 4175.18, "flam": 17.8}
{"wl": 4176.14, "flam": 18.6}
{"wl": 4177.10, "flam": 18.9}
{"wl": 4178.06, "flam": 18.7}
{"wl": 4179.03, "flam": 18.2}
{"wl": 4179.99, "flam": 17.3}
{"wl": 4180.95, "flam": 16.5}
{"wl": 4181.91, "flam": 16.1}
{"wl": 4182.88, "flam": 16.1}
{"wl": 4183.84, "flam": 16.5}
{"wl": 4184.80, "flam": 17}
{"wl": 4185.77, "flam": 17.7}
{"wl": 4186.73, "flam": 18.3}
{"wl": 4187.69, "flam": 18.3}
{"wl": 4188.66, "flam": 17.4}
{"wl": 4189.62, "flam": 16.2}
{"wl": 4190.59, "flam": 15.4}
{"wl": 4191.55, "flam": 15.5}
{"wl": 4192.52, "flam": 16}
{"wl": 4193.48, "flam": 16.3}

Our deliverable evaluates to 2.4 A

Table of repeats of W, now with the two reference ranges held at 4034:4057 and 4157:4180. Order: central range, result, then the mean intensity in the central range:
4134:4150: -1.2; 18.6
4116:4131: -0.2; 17.5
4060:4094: 0.1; 17.1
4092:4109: 2.3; 14.9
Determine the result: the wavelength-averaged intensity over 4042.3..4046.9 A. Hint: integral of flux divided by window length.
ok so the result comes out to 16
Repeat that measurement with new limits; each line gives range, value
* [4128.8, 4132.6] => 16.6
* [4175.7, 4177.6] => 18.8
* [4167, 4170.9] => 17.7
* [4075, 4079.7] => 16.5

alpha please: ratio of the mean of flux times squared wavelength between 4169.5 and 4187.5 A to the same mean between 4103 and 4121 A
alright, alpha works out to 1.09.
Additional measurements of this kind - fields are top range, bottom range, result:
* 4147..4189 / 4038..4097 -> 1.08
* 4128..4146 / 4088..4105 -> 1.17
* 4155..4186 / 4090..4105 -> 1.19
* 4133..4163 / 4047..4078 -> 1.07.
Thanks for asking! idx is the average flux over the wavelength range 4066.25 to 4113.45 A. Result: 16.2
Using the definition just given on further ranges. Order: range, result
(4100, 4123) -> 16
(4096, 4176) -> 17.1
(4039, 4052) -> 17.1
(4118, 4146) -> 17.6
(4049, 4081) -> 17.4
